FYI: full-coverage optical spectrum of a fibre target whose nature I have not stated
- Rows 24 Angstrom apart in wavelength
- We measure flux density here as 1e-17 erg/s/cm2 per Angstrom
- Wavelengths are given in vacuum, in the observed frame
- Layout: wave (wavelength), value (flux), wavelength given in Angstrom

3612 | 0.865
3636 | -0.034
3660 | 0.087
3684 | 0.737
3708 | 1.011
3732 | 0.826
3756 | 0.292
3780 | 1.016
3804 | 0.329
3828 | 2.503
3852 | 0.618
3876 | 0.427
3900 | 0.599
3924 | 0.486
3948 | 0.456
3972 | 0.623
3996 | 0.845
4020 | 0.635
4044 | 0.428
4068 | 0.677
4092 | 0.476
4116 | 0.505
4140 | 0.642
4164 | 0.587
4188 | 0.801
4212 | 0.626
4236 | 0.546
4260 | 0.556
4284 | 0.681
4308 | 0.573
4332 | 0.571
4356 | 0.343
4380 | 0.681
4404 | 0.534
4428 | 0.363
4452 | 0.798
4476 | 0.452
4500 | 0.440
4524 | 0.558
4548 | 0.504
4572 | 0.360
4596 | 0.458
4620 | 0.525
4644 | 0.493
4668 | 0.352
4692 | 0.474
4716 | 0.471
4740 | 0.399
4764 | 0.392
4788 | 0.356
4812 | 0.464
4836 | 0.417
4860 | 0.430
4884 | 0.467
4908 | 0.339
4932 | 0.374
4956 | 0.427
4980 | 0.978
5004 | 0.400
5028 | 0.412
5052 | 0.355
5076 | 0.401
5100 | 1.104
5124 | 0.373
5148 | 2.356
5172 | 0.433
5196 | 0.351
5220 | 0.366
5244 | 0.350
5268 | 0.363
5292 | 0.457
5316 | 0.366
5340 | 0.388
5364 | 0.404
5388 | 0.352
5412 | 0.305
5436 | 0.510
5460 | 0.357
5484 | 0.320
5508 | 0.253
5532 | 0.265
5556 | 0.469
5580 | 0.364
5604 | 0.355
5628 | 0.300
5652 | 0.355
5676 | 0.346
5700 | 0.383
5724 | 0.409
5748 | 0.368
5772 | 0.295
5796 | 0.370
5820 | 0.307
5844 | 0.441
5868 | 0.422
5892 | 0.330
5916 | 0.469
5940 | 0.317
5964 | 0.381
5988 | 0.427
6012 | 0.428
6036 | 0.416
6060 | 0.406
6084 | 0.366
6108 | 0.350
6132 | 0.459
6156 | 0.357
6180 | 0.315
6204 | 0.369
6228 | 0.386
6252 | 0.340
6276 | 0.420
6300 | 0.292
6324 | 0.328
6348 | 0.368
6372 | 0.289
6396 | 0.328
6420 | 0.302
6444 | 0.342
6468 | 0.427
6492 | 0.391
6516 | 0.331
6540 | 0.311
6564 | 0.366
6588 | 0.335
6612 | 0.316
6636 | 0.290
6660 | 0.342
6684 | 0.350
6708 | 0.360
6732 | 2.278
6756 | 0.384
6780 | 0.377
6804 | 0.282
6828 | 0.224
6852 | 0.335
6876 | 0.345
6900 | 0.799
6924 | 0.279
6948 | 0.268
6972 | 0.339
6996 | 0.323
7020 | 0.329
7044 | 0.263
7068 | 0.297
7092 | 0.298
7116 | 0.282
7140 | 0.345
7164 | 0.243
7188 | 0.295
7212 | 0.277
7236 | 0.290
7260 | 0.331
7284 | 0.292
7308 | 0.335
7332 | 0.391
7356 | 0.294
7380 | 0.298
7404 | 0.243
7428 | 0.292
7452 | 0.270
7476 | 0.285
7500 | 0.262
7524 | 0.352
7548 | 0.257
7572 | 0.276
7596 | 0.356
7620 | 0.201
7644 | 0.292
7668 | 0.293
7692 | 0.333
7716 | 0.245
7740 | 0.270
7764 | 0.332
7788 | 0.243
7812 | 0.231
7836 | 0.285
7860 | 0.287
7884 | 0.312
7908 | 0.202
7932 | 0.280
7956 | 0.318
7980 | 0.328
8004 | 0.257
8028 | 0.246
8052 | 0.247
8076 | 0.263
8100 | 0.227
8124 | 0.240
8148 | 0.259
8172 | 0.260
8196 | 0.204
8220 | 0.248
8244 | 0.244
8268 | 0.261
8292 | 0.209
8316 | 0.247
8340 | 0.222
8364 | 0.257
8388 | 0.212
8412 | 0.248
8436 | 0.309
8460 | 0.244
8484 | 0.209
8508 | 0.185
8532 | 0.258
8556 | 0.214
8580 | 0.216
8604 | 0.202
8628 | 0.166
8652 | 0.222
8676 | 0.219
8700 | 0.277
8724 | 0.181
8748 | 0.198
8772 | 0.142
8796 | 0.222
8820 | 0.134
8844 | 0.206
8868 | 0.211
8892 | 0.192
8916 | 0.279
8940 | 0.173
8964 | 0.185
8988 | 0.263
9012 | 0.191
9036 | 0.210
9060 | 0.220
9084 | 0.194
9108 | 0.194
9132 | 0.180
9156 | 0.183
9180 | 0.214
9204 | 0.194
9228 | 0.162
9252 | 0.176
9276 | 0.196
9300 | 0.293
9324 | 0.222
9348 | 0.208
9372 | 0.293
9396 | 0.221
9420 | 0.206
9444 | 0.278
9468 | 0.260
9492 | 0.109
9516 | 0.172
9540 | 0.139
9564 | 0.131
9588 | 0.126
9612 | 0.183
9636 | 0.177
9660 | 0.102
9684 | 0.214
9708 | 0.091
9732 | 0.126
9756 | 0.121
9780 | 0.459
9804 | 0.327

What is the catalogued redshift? 0.026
